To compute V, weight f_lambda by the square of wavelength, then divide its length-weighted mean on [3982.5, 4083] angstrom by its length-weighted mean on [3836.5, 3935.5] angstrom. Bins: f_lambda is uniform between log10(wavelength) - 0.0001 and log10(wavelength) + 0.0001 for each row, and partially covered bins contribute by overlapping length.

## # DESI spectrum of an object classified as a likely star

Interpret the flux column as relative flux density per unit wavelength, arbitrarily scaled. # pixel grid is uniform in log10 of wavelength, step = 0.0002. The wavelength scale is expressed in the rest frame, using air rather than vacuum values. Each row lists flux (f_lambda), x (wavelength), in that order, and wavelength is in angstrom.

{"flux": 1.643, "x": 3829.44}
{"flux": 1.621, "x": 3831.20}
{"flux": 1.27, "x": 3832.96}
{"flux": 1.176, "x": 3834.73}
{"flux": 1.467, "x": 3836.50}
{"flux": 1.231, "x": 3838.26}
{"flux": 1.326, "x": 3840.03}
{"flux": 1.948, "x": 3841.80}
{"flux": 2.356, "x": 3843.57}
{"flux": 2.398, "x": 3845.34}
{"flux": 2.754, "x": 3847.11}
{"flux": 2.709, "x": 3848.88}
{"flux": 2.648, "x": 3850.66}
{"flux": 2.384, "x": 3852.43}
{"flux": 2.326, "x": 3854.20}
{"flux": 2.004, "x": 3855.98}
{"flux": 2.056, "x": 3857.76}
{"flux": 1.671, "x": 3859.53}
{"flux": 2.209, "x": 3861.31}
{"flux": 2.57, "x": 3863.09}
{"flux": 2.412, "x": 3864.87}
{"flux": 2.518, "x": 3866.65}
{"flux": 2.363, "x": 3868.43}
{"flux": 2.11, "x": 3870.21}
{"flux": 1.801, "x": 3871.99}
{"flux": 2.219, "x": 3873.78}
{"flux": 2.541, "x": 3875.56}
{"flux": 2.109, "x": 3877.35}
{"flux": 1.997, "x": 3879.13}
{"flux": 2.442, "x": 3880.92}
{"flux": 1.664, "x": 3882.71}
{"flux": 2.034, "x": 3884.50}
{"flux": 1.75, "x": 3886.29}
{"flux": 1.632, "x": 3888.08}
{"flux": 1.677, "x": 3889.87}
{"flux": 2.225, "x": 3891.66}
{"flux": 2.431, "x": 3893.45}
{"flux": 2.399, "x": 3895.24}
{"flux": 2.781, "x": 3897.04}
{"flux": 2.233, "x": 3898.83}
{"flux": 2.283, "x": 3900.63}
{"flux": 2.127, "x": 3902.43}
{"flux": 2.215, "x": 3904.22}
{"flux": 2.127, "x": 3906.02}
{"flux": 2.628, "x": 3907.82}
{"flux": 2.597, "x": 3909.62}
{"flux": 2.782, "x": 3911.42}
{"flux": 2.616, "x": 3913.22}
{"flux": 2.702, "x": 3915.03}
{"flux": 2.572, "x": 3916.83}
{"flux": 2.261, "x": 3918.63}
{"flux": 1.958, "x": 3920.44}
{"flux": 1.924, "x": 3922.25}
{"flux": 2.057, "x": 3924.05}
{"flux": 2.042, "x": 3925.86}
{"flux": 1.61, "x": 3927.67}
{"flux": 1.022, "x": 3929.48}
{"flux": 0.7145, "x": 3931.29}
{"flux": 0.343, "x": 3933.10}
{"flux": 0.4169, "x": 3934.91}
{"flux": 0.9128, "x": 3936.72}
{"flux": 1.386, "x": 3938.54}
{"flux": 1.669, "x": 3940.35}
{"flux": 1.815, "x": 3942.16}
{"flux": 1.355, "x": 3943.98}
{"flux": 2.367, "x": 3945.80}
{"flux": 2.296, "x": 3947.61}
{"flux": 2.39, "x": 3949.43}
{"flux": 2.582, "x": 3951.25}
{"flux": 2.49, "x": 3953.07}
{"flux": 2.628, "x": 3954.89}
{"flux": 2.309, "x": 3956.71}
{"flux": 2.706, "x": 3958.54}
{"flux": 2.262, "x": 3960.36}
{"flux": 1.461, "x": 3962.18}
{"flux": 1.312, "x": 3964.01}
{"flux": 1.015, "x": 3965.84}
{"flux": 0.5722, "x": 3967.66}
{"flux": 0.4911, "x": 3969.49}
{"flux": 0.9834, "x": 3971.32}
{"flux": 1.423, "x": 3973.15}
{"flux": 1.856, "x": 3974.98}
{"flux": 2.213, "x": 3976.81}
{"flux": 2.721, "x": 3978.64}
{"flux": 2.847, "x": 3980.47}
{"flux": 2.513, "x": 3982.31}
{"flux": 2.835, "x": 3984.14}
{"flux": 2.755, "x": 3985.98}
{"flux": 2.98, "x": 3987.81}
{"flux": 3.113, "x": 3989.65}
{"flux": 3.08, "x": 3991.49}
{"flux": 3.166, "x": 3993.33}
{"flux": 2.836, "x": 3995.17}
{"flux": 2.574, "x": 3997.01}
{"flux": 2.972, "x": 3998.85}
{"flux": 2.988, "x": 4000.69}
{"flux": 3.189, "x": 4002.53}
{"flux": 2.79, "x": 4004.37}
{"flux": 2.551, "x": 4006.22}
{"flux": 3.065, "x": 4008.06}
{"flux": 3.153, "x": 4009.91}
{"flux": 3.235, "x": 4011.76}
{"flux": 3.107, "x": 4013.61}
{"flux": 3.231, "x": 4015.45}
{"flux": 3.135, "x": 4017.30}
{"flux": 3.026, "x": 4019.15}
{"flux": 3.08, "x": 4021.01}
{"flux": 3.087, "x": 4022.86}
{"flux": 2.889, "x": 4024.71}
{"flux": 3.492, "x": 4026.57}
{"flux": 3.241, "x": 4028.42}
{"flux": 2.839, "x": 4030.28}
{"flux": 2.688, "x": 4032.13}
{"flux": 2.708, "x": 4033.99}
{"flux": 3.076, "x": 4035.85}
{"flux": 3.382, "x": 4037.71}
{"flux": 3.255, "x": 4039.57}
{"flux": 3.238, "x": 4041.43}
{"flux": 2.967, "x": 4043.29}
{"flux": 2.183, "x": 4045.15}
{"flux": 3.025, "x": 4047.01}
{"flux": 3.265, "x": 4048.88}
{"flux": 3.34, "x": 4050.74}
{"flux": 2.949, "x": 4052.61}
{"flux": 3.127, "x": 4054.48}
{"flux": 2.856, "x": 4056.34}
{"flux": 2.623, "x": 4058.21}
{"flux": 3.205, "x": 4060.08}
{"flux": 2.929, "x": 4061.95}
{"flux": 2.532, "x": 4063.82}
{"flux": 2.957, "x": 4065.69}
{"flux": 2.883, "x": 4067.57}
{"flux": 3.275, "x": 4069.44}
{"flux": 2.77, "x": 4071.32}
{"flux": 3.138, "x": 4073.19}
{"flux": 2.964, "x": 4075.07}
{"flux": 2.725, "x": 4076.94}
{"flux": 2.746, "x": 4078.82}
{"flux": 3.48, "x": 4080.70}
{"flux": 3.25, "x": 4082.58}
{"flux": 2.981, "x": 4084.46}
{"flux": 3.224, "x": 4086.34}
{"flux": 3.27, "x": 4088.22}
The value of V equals 1.5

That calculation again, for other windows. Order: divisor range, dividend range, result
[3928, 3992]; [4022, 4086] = 1.68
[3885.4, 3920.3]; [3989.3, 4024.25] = 1.38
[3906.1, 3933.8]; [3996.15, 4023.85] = 1.58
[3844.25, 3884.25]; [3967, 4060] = 1.33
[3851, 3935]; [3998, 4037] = 1.54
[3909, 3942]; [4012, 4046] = 1.84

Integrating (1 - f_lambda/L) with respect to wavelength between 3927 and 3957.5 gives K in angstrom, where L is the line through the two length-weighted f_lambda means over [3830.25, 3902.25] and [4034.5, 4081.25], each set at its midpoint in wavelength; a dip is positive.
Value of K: 9.9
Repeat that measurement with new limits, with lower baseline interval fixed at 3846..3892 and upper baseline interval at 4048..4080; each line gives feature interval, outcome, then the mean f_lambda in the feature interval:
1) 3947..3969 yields 4.9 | 1.97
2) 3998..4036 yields -3.4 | 3.02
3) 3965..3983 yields 6.6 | 1.66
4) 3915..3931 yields 3.1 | 1.93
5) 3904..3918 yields -1.1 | 2.54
